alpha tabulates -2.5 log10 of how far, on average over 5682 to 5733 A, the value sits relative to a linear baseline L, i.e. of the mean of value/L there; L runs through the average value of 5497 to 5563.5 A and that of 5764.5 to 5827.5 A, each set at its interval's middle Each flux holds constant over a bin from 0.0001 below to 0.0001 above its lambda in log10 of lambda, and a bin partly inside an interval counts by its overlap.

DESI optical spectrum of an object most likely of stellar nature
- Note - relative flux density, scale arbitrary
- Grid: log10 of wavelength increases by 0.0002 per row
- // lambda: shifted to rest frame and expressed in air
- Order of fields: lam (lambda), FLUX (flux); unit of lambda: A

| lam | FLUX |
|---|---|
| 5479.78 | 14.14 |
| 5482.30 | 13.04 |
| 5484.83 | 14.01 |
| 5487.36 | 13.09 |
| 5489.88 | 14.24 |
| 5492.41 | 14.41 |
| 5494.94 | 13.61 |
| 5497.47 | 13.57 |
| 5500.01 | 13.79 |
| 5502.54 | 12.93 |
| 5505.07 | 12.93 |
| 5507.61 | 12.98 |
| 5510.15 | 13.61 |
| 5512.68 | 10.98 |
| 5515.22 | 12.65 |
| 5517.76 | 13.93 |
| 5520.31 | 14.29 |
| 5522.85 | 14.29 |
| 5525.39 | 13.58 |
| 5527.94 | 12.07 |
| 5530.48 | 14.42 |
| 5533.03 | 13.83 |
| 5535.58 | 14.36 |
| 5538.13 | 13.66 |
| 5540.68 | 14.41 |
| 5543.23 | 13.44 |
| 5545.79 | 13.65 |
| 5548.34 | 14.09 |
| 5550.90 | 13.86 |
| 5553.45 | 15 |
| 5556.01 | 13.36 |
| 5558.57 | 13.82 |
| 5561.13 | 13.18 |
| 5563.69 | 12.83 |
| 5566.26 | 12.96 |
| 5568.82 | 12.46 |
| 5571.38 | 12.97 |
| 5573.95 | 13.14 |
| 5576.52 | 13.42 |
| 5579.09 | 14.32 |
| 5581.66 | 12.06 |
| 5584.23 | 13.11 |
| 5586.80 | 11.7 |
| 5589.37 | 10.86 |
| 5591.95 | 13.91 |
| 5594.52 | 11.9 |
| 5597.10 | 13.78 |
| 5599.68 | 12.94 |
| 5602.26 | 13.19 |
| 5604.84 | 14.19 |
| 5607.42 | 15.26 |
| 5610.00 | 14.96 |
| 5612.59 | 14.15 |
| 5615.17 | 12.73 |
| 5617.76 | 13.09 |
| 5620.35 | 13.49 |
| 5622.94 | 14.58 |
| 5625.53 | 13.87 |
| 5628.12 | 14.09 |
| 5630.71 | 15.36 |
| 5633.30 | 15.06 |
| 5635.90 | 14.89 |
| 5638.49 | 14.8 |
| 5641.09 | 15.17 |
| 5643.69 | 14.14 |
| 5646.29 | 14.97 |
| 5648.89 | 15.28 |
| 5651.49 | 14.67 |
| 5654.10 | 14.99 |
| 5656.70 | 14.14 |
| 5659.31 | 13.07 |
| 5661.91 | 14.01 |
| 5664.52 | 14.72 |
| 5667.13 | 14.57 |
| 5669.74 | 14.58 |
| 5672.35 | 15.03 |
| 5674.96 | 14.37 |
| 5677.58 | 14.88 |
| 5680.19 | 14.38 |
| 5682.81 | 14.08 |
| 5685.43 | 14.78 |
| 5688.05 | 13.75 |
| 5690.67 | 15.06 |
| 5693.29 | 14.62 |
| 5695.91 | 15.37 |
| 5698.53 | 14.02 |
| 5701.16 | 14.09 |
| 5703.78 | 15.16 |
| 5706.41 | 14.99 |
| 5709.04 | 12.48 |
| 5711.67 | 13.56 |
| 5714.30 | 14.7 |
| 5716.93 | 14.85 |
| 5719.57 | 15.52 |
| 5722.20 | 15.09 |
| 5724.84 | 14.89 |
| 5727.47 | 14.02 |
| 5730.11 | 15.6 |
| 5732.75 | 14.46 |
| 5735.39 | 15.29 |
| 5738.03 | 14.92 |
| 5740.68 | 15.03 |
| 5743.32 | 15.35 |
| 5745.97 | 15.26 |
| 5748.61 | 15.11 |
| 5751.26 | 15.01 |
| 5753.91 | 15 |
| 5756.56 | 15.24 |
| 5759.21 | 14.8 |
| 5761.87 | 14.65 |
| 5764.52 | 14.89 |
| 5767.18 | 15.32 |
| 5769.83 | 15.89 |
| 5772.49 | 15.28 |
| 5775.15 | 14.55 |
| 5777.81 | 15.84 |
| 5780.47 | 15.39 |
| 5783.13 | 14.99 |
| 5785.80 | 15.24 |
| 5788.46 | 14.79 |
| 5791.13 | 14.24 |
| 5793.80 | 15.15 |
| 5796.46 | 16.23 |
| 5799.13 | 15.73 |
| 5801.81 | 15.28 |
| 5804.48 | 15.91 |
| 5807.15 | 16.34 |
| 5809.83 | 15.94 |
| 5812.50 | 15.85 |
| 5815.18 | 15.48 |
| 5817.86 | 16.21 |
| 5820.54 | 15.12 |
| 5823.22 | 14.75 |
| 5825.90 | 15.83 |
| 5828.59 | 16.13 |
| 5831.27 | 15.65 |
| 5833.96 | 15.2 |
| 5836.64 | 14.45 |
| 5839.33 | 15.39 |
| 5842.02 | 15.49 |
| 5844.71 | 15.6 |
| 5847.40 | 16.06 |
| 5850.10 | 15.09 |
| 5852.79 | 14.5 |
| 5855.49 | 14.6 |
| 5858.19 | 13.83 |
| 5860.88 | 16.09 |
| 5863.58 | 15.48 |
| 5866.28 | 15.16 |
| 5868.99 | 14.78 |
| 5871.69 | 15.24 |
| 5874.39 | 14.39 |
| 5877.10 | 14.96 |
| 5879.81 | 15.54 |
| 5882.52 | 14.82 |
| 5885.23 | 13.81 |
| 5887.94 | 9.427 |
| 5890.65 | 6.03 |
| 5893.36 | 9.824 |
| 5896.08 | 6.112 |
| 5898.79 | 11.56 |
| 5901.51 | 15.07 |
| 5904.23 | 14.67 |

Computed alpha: 0.02 mag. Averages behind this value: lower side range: 13.6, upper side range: 15.4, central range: 14.6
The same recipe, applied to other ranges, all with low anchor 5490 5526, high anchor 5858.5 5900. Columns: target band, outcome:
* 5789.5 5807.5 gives -0.19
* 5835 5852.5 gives -0.18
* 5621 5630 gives -0.08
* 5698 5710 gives -0.08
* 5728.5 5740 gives -0.15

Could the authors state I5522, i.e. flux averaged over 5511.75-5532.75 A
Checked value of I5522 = 13.3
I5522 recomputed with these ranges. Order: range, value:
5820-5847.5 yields 15.4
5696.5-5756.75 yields 14.8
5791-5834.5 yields 15.6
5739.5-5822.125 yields 15.3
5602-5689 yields 14.4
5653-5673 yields 14.4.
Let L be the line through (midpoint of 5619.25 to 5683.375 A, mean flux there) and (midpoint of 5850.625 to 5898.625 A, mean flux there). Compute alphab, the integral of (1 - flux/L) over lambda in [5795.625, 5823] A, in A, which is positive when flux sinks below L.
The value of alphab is -4.4 A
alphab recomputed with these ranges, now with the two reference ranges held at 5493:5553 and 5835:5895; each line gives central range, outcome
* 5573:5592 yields 1.3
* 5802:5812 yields -1.4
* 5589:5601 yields 0.7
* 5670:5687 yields -1.0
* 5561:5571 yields 0.6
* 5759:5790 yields -2.7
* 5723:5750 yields -2.2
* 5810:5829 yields -2.2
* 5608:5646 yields -1.8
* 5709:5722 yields -0.6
